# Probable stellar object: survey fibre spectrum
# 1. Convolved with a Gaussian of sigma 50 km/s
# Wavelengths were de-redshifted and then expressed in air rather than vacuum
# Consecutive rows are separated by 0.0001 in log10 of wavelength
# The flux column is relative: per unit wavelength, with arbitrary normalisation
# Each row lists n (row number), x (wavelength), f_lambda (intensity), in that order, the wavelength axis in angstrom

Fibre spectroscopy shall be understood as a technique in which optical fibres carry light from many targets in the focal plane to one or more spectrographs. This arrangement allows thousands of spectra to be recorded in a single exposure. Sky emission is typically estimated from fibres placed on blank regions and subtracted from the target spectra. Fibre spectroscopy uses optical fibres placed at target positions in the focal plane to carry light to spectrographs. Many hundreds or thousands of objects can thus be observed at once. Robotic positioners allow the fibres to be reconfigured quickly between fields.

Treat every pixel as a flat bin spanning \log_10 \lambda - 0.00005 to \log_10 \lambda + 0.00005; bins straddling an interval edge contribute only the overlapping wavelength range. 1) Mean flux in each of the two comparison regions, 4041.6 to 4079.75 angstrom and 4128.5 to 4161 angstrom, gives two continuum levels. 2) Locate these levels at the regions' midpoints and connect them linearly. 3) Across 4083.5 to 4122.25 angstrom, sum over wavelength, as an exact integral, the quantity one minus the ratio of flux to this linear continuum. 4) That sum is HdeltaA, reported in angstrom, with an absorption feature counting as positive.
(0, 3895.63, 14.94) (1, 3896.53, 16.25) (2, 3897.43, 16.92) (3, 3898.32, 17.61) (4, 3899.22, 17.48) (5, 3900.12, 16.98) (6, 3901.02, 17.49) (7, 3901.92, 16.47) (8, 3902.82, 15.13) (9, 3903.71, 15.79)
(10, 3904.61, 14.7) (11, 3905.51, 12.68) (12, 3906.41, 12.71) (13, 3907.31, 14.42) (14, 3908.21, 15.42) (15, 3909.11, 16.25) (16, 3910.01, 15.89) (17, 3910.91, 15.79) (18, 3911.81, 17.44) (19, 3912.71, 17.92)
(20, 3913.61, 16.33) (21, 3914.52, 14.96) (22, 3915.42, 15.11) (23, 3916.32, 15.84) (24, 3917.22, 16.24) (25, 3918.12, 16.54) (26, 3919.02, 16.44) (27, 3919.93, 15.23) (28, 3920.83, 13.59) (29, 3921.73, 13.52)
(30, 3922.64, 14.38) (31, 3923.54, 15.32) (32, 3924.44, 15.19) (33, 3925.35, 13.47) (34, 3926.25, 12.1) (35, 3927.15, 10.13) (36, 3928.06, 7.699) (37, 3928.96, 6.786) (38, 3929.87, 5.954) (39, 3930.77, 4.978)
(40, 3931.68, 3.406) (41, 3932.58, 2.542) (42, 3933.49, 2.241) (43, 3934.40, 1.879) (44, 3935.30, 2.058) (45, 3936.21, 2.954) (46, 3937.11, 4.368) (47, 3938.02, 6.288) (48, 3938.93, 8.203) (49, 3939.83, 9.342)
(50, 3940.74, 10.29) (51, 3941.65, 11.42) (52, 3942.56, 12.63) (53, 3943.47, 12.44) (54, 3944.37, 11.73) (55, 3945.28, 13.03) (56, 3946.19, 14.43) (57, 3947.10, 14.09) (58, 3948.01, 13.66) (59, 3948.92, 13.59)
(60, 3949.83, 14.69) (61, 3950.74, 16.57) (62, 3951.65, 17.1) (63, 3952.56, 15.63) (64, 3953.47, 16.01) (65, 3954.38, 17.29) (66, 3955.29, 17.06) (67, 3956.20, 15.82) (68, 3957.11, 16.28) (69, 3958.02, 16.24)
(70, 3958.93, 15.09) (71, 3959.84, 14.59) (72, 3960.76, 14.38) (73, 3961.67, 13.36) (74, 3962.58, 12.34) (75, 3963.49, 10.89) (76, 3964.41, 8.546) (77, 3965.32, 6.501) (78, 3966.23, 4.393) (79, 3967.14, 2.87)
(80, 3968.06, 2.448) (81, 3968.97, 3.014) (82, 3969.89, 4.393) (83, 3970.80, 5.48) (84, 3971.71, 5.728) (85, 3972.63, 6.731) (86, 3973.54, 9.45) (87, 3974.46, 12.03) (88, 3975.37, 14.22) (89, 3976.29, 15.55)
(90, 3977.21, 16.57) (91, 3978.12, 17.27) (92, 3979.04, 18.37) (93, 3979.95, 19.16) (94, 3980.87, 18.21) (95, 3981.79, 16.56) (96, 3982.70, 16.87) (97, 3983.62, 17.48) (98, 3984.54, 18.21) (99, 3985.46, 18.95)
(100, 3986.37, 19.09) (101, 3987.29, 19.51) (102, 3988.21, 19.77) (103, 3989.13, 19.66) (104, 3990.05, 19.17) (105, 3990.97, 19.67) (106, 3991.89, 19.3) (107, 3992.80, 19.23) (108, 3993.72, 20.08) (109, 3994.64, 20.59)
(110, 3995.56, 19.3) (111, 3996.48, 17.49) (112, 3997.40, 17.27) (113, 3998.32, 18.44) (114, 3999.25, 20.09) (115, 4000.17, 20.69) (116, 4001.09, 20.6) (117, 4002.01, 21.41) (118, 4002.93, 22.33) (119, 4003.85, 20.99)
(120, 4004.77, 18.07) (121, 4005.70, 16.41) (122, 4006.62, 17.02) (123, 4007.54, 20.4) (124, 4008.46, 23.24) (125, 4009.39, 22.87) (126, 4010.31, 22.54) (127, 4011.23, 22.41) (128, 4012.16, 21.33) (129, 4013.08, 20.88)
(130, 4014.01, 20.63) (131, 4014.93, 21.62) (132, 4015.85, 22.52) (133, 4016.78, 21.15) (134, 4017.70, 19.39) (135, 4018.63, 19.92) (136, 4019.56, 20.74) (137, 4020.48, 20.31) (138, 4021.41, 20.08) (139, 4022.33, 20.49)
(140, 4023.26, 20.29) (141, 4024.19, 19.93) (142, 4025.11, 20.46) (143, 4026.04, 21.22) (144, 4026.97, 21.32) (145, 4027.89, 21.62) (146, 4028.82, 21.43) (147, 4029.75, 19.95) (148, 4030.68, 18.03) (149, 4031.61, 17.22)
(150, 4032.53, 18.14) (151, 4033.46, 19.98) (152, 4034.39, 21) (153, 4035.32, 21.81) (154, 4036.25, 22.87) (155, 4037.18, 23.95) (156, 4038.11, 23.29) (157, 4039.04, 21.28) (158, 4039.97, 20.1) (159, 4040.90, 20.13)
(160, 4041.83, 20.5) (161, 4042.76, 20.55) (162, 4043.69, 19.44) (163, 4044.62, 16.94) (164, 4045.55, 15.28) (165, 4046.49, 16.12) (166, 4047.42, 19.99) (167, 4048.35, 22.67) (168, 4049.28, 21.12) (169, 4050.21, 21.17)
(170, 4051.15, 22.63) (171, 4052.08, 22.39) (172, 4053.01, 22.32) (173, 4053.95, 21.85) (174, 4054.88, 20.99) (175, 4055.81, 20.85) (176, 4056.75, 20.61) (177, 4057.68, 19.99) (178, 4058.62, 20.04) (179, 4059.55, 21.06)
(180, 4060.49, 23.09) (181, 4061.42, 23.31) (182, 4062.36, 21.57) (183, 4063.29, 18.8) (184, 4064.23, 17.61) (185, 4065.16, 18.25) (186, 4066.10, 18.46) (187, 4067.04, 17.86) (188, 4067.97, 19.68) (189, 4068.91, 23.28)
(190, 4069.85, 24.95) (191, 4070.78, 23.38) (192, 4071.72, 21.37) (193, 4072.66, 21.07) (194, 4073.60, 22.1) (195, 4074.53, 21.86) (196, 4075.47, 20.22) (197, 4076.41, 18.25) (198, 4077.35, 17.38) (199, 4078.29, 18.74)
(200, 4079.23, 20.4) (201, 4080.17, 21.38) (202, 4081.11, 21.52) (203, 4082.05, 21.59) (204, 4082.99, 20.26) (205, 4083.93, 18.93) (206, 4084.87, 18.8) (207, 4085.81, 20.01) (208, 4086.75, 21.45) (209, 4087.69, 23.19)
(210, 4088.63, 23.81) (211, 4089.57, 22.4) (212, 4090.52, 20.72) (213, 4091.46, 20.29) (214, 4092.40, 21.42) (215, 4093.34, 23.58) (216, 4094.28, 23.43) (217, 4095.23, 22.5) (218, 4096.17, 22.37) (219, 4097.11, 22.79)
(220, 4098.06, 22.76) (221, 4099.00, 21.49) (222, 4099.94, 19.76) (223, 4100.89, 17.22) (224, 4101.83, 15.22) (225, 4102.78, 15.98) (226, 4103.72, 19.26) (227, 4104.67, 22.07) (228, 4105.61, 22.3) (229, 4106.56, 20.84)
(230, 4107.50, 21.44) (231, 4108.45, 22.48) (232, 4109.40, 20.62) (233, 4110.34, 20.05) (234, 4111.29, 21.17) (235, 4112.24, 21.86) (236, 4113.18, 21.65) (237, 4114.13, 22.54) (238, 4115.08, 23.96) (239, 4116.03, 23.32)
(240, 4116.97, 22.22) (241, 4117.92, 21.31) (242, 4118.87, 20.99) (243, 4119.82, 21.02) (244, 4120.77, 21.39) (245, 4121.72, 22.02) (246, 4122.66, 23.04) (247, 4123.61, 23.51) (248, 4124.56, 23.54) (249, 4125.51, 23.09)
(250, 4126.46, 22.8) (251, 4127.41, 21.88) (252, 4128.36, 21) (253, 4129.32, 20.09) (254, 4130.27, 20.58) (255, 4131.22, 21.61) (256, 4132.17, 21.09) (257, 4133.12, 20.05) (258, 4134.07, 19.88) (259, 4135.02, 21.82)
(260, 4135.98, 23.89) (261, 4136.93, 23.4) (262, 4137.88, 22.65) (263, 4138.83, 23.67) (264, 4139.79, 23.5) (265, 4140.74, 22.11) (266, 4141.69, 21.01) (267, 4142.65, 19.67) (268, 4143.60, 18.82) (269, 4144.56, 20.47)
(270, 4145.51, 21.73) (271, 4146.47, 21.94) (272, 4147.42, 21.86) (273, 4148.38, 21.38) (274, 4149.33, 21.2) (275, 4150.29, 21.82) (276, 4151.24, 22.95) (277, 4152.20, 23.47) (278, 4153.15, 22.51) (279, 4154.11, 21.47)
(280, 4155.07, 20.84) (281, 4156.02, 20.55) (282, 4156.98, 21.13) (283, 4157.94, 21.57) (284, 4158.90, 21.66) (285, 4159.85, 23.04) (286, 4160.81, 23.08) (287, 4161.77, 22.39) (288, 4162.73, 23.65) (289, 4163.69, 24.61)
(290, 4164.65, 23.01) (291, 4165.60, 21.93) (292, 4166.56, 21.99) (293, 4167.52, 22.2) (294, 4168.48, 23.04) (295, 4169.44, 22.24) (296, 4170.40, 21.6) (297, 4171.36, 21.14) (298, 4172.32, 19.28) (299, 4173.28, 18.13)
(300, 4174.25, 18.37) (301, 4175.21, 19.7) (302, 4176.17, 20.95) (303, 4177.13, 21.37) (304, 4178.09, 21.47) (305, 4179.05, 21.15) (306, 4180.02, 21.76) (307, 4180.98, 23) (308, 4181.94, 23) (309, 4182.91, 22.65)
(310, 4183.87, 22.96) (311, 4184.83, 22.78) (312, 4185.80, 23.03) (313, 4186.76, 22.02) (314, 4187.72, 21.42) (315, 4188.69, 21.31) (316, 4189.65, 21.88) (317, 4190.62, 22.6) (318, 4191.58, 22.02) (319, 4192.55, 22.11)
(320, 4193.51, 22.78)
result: -0.4 angstrom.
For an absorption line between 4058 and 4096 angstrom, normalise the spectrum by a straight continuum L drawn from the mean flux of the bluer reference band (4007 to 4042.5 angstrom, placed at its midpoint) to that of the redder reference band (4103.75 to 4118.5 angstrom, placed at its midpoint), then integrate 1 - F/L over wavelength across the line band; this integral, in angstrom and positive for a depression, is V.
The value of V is 0.8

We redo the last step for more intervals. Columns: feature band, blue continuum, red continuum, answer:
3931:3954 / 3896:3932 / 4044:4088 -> 8.2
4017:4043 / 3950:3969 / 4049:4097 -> -4.1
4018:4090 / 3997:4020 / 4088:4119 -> 1.1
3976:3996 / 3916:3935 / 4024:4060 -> -3.6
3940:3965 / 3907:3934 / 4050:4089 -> 0.8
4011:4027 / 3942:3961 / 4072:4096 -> -2.5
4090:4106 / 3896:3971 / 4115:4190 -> -1.1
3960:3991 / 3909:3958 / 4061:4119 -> 3.5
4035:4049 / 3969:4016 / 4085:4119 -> -0.7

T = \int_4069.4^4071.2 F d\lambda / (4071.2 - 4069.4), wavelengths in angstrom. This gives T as 24.3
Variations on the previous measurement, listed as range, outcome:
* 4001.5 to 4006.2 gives 19.8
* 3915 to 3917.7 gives 15.8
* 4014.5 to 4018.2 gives 21.2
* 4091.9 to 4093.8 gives 22.5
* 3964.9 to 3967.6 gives 4.57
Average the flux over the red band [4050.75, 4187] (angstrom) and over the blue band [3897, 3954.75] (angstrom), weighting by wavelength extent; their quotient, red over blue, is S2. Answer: 1.68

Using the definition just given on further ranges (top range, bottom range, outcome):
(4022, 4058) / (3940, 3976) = 1.75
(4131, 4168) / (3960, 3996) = 1.57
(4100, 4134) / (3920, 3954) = 2.03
